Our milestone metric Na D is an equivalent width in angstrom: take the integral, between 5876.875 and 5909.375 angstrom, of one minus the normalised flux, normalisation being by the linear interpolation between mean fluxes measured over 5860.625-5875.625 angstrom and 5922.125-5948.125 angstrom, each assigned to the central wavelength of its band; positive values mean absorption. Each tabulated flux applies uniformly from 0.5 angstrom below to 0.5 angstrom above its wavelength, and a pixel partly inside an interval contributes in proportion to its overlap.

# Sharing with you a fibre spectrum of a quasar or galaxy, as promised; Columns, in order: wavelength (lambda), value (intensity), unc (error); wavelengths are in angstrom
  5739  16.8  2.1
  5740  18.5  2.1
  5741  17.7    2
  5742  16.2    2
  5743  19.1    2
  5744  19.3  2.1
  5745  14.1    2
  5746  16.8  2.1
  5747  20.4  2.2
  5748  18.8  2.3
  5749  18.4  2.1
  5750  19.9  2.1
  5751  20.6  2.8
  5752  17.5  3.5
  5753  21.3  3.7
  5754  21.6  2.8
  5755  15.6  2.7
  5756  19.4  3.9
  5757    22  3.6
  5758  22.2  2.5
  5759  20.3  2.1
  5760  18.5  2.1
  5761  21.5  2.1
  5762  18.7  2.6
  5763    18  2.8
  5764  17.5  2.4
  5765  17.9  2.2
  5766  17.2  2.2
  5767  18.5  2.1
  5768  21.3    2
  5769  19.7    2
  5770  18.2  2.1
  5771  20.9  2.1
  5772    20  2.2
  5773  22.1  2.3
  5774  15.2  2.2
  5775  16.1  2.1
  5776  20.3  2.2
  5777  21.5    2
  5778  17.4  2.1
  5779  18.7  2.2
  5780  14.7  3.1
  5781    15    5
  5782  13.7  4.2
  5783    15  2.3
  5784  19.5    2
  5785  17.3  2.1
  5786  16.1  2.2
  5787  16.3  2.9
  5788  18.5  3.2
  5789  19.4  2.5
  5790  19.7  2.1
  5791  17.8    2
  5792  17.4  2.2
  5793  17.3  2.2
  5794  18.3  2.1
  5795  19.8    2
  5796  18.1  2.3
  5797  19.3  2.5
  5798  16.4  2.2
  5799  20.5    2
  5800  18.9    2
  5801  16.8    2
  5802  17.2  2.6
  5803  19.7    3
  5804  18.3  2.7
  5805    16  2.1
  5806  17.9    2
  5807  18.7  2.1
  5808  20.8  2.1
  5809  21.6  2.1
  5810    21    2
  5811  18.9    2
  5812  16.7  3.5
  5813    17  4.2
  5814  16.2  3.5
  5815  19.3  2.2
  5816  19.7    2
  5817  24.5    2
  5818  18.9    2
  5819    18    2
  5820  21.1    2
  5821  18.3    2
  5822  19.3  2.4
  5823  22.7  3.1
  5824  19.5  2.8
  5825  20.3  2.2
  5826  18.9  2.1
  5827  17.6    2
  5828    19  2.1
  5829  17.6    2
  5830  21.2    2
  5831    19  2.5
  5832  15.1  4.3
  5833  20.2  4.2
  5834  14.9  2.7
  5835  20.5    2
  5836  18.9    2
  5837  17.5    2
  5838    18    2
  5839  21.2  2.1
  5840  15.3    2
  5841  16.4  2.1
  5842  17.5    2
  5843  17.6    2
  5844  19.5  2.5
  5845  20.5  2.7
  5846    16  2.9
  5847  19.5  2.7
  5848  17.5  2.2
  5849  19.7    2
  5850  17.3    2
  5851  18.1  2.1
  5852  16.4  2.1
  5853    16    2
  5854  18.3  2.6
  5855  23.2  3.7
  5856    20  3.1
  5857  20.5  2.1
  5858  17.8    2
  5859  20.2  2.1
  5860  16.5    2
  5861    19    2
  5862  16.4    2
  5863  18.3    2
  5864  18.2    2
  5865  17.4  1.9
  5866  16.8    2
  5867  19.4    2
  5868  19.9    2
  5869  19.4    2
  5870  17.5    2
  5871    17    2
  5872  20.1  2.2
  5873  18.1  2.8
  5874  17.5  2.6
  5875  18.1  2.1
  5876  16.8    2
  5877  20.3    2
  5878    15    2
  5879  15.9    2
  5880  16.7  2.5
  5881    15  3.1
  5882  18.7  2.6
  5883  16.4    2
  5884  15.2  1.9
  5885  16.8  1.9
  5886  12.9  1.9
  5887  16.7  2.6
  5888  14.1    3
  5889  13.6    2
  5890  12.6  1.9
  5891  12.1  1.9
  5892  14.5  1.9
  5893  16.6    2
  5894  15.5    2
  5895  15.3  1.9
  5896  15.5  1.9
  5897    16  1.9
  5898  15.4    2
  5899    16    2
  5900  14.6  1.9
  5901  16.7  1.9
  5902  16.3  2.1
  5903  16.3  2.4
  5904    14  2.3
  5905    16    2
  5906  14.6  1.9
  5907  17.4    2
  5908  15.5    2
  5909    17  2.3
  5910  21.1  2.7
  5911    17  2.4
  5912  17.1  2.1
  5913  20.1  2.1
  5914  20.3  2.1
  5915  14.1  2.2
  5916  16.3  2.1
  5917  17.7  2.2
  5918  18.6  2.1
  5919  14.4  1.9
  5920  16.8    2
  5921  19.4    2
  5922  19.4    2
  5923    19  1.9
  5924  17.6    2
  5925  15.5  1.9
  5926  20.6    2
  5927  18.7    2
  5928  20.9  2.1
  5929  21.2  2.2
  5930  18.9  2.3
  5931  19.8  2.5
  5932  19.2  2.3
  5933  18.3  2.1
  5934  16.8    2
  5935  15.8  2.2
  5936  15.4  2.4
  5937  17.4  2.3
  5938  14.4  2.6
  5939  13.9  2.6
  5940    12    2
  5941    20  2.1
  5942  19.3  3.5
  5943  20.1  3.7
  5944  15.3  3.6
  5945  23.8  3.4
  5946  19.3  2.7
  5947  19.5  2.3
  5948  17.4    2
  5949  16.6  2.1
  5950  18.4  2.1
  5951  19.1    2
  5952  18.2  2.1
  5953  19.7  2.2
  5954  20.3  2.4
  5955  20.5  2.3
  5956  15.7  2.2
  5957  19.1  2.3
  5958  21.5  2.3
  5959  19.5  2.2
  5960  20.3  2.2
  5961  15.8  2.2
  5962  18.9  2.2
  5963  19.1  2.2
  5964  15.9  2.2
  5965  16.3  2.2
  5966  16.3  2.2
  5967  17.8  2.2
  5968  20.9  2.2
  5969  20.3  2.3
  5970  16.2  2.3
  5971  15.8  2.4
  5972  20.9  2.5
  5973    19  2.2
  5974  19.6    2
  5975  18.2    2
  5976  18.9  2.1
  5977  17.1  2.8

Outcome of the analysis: 4.7 angstrom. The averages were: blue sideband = 18.2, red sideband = 18.1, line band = 15.6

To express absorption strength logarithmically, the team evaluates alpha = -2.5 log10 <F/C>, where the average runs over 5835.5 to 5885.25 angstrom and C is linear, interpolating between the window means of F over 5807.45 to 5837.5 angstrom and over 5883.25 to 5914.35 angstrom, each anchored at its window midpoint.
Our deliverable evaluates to -0.03 mag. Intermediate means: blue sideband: 19.1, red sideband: 15.9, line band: 18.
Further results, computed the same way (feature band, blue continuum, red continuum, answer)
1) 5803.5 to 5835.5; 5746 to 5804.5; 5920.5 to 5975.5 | -0.029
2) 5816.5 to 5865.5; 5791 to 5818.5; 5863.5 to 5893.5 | -0.059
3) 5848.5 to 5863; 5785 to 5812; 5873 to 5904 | -0.110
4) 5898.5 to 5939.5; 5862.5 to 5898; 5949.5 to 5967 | 0.012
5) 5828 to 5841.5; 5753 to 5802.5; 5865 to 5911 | -0.047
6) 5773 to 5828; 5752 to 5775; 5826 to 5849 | 0.020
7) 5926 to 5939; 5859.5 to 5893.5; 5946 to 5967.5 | -0.007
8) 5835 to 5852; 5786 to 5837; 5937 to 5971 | 0.026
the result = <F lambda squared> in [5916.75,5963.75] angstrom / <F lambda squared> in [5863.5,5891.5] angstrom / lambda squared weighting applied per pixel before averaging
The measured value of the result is 1.1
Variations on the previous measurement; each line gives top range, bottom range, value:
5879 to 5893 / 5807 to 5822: 0.80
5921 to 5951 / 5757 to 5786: 1.04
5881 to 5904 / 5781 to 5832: 0.85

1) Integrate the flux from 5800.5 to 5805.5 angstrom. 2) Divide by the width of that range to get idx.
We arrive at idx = 17.6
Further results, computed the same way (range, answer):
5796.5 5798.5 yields 17.9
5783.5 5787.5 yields 17.3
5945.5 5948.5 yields 18.7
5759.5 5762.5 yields 19.6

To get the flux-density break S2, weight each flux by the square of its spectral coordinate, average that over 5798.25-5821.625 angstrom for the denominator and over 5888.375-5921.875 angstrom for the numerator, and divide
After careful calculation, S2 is 0.9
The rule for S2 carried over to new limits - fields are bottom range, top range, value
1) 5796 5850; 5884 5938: 0.92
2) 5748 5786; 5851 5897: 0.95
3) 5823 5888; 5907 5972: 1.03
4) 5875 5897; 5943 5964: 1.24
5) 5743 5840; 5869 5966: 0.97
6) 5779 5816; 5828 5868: 1.04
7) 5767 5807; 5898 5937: 1.01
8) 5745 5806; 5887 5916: 0.90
